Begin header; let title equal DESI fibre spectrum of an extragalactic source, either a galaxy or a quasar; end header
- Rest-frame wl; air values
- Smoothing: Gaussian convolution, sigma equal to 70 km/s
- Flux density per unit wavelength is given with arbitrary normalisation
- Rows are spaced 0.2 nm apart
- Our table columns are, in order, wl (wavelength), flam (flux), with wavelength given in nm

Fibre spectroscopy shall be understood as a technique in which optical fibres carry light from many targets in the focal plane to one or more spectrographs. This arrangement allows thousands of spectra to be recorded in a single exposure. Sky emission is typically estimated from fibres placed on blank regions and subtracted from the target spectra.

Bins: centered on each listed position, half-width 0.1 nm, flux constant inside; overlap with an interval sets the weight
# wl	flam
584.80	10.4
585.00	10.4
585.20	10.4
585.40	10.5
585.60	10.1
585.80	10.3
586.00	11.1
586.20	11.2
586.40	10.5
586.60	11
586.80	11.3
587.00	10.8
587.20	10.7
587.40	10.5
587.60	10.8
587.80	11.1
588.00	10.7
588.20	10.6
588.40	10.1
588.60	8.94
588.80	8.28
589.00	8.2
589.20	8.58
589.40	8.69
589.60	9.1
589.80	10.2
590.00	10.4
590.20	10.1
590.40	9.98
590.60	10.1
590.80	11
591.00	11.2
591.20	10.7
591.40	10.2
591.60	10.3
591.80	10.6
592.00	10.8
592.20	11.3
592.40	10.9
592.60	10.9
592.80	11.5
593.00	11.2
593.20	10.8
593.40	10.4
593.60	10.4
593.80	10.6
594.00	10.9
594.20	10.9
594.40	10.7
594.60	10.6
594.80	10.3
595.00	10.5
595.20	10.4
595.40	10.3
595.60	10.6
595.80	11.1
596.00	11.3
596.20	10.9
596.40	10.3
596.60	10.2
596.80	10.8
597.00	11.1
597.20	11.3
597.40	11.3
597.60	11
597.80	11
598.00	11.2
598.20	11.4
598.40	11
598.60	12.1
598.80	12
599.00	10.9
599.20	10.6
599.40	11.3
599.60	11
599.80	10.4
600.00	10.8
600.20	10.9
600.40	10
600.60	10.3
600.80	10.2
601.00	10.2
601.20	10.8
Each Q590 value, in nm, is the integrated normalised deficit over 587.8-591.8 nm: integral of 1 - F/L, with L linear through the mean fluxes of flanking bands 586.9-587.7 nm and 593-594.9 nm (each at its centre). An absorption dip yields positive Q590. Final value 0.29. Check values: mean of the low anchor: 10.7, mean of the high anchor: 10.7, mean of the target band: 9.91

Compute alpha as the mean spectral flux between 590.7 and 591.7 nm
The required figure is 10.7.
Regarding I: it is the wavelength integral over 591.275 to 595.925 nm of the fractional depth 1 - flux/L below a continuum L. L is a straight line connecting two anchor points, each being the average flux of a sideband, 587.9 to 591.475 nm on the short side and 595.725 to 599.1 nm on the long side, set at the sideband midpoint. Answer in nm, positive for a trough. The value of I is -0.10 nm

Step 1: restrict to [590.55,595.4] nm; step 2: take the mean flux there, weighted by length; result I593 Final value 10.7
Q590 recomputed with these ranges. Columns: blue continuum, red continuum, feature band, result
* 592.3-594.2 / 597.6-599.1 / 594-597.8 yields 0.117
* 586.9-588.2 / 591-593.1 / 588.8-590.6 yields 0.237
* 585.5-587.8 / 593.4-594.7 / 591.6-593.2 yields -0.042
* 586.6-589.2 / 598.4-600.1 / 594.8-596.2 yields 0.015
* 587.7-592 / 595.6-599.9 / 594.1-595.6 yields 0.017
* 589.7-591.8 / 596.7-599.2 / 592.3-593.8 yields -0.024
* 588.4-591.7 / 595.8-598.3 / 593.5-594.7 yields -0.024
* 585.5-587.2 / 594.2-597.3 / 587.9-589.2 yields 0.164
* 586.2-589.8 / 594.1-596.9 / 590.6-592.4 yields -0.073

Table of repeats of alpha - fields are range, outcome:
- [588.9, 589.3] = 8.39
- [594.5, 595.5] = 10.4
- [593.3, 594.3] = 10.6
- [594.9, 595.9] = 10.6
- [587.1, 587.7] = 10.7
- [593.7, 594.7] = 10.7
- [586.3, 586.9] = 10.9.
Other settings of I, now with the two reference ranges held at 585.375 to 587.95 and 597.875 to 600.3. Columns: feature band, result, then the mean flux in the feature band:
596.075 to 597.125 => 0.04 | 10.7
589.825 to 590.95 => 0.05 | 10.3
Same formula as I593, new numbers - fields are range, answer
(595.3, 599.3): 11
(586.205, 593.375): 10.4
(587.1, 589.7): 9.71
